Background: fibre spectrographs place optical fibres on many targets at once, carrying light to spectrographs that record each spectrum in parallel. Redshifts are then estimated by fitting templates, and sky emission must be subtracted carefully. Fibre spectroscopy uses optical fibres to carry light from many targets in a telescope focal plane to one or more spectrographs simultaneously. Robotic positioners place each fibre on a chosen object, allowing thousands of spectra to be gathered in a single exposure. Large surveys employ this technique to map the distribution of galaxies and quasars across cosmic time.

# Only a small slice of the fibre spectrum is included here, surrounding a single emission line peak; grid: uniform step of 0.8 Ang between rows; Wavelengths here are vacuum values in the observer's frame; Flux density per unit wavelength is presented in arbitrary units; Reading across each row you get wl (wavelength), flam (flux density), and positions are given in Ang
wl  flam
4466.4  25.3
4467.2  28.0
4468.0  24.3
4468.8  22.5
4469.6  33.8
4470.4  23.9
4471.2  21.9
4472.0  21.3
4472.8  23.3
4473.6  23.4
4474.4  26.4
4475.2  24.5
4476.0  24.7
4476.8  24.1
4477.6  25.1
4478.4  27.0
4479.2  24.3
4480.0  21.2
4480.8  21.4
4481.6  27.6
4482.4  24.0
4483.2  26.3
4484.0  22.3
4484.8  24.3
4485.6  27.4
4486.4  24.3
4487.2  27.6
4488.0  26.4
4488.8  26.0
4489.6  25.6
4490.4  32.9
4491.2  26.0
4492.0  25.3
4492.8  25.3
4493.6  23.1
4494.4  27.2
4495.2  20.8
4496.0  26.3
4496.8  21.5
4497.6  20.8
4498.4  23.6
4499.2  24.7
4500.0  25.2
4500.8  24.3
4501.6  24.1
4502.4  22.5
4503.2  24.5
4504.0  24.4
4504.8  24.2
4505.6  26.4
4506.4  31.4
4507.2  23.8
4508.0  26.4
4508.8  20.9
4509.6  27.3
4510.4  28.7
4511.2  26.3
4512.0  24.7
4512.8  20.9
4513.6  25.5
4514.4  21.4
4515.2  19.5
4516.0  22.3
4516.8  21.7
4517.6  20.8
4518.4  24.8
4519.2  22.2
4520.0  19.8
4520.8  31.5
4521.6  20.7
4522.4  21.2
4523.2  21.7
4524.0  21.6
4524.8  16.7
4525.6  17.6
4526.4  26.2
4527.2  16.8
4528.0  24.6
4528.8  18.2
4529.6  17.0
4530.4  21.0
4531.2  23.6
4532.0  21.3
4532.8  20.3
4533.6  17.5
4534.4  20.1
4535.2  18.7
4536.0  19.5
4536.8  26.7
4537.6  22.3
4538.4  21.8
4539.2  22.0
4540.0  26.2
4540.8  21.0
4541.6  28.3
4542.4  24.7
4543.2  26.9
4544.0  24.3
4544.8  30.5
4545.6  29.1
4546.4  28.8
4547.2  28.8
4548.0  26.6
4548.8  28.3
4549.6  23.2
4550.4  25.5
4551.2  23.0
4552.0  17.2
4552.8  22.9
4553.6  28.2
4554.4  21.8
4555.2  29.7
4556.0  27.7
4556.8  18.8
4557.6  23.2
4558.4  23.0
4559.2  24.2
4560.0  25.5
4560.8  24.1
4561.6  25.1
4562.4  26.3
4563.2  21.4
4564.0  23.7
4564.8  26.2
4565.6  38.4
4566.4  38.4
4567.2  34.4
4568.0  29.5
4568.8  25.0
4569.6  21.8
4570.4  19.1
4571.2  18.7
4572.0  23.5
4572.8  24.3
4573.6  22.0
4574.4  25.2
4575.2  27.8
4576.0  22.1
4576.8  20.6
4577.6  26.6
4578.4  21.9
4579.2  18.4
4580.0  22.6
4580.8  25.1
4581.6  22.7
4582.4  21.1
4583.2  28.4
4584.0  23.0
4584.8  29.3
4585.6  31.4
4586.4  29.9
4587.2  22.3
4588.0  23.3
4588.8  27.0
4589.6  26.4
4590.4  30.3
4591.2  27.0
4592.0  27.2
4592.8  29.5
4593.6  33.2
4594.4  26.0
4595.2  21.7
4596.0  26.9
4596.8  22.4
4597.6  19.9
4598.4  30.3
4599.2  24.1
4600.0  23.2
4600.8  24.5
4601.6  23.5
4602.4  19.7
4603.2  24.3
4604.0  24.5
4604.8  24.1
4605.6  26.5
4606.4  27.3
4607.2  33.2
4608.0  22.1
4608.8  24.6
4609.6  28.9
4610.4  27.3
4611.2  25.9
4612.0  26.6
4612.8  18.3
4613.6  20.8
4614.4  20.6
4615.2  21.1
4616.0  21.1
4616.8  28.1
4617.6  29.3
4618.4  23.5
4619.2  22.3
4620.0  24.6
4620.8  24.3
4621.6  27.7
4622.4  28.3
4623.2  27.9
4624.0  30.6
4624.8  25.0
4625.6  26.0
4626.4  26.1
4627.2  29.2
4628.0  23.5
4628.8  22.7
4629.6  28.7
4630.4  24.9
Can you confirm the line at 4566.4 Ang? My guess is Hgamma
